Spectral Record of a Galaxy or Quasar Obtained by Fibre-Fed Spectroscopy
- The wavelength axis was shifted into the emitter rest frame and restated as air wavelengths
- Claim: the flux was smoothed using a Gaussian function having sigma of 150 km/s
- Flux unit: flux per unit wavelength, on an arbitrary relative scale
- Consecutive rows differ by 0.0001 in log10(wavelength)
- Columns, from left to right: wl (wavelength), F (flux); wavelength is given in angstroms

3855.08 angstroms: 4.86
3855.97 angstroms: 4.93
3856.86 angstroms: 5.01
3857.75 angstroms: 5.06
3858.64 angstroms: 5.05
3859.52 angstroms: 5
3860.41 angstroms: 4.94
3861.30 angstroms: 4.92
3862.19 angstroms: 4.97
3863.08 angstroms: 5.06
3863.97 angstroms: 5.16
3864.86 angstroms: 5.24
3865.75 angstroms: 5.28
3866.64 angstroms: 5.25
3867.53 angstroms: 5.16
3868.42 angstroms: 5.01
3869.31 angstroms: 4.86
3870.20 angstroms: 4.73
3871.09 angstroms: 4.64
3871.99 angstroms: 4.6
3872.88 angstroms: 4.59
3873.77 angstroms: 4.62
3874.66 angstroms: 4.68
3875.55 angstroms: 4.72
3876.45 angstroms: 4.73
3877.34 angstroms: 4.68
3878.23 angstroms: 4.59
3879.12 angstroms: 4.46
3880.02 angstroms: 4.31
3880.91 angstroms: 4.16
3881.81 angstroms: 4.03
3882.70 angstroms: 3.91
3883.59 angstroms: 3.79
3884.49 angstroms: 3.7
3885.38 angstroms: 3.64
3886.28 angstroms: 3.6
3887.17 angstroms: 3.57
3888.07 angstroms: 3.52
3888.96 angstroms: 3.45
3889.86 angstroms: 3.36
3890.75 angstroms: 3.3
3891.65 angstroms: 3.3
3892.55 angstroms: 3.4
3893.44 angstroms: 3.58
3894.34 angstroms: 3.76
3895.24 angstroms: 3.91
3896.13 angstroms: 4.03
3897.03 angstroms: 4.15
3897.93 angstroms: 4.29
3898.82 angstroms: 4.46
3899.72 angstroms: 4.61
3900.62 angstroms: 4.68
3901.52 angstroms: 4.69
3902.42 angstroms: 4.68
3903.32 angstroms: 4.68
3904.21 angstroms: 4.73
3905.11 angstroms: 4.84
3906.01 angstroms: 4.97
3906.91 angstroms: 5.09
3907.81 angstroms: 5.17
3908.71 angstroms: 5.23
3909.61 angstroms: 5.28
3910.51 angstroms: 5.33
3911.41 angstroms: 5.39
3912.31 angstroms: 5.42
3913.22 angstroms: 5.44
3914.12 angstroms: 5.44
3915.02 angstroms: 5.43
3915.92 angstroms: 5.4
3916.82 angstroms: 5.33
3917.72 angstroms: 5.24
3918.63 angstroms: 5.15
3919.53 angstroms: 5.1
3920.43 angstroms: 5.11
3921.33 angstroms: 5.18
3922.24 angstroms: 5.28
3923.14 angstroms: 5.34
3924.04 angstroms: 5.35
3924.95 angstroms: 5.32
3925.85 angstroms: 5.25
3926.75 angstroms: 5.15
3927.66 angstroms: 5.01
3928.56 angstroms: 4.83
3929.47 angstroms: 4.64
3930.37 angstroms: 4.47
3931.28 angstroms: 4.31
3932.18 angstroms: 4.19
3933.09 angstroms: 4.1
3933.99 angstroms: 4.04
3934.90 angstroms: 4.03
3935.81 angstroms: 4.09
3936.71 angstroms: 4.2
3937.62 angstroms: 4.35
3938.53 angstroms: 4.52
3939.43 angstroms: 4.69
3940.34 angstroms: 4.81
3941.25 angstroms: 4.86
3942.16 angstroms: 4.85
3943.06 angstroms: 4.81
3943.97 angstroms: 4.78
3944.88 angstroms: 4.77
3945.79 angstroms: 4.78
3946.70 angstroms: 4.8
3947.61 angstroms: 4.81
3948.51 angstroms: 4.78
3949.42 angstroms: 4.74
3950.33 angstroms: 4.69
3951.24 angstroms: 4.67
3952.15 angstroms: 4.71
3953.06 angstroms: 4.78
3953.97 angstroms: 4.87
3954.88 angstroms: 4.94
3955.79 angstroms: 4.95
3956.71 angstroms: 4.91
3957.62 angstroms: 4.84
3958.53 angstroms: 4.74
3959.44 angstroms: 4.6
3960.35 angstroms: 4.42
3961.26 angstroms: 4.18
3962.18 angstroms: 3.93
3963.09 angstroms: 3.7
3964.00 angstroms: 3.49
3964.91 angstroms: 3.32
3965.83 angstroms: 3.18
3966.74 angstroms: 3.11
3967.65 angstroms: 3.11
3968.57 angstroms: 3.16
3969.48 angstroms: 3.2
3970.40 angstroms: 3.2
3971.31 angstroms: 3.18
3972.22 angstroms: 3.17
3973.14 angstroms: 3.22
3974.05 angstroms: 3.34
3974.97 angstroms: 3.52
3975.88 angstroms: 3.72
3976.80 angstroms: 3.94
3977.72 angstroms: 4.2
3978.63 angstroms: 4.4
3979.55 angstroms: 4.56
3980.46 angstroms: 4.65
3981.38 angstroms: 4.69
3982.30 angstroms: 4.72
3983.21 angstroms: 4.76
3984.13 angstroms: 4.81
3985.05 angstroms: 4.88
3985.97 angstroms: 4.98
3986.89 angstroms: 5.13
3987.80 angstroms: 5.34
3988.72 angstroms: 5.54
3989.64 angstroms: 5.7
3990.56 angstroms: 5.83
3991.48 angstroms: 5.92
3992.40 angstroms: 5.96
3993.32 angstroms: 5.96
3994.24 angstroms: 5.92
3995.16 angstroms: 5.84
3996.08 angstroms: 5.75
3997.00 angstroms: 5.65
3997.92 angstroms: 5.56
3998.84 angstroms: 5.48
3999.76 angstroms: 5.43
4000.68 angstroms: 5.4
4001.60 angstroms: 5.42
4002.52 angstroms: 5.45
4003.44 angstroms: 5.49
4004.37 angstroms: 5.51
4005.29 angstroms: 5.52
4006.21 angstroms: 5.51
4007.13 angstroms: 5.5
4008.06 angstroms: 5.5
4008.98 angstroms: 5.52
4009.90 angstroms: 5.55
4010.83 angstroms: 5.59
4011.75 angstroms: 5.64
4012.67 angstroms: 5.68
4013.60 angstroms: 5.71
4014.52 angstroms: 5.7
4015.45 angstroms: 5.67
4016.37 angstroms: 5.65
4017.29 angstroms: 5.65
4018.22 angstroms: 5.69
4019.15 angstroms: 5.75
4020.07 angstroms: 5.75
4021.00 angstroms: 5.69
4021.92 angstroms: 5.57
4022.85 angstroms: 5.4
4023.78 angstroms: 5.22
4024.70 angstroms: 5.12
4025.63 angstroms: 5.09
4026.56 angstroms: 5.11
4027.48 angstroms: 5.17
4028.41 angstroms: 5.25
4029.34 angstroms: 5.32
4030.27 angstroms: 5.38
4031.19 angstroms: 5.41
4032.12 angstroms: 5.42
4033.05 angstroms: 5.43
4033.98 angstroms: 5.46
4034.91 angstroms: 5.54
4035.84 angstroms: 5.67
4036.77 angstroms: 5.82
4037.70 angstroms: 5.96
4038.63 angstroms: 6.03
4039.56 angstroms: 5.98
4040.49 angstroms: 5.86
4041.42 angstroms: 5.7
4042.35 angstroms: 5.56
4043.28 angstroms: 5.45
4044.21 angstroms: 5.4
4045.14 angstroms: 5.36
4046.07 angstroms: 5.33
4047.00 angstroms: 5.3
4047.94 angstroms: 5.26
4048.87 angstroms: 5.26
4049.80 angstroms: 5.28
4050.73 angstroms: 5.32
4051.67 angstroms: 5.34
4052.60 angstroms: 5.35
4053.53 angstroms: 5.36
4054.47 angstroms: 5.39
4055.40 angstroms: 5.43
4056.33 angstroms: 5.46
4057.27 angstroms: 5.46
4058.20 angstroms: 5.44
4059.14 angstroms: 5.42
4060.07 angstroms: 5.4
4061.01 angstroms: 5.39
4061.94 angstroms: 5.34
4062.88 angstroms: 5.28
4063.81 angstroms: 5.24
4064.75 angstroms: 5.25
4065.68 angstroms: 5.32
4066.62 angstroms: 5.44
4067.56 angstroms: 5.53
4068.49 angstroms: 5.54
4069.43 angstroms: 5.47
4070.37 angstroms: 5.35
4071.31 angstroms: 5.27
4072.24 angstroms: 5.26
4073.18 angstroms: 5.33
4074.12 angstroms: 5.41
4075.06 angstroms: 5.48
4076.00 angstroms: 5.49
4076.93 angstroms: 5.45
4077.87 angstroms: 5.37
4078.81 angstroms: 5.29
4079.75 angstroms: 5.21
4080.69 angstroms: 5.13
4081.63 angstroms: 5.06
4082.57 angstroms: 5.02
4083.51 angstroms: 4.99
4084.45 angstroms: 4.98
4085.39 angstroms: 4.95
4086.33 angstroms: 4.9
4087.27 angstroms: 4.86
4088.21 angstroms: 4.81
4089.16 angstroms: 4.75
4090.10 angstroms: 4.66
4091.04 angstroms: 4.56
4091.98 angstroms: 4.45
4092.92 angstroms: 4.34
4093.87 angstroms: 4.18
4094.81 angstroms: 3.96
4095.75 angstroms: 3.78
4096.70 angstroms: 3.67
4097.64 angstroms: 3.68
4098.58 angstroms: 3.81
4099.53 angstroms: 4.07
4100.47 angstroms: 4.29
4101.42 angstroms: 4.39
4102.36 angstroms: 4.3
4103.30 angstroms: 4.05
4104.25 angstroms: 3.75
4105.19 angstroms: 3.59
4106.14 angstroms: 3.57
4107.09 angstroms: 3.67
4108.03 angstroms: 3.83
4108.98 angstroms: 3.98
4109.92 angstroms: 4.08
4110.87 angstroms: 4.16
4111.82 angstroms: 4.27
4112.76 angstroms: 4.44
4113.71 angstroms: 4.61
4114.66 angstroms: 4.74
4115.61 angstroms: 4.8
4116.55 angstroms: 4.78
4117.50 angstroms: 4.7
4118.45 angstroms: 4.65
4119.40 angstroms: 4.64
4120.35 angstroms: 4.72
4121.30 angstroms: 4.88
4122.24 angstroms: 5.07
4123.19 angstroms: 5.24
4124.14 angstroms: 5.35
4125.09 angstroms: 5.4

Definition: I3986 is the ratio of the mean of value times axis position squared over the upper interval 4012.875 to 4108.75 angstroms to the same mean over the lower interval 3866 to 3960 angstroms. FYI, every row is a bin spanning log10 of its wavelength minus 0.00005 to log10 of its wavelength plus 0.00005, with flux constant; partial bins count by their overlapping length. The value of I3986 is 1.19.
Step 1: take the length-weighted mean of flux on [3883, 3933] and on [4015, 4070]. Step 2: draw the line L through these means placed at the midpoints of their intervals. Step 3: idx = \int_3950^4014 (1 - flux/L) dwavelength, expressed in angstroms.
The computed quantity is 4.1 angstroms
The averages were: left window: 4.61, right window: 5.46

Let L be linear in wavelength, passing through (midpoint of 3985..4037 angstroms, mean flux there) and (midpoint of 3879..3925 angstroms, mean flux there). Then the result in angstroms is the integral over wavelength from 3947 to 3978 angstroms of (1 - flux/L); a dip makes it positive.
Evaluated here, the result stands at 6.33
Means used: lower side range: 4.54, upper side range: 5.53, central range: 4.04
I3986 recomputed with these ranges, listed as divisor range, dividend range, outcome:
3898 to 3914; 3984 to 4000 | 1.17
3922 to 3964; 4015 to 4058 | 1.23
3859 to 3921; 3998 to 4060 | 1.28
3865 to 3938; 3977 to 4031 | 1.24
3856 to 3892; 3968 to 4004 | 1.14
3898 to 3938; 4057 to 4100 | 1.10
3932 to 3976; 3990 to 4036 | 1.36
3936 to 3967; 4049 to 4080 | 1.27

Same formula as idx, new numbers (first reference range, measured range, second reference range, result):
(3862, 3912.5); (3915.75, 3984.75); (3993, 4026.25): 7.8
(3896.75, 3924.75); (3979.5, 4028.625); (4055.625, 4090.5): -2.7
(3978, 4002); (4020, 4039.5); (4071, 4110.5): -1.8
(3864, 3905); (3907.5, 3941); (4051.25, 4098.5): -3.6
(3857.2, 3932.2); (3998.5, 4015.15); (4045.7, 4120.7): -2.7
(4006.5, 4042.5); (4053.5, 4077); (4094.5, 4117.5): -2.7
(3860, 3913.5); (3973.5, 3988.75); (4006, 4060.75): 1.9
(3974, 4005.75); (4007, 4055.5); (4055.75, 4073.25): -2.1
